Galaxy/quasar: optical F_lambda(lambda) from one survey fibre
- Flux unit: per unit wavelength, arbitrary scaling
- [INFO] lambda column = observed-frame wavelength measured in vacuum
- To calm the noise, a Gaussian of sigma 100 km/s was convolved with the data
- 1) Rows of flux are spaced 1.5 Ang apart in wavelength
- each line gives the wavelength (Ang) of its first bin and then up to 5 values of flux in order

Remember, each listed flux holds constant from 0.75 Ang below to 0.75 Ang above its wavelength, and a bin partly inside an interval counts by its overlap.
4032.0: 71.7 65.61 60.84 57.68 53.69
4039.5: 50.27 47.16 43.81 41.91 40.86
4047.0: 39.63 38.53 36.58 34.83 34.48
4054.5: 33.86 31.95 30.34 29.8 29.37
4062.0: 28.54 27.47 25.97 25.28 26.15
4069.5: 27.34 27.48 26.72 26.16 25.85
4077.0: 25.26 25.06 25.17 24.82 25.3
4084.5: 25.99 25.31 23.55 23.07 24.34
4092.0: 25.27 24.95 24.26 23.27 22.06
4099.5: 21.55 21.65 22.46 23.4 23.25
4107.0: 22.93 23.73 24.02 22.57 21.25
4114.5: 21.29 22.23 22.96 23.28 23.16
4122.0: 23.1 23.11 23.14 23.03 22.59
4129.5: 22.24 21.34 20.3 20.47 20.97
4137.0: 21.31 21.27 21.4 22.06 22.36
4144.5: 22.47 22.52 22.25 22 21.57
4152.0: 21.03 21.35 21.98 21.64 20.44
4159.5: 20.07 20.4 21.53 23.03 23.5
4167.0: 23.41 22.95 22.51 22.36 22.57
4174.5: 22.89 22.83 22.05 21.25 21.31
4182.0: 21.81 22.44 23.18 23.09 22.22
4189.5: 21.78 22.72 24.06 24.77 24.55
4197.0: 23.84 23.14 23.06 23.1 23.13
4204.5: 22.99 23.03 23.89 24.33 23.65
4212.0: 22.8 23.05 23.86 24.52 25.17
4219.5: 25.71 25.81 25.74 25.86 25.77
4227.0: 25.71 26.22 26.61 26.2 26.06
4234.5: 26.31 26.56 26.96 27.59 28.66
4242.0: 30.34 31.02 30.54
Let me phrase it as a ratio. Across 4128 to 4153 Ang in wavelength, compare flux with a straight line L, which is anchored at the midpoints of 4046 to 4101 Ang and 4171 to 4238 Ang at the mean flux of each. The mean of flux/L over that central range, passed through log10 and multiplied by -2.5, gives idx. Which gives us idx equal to 0.19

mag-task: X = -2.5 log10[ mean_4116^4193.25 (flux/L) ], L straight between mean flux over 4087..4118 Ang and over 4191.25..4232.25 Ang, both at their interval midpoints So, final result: 0.07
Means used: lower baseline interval 23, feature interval 22.1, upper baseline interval 24.4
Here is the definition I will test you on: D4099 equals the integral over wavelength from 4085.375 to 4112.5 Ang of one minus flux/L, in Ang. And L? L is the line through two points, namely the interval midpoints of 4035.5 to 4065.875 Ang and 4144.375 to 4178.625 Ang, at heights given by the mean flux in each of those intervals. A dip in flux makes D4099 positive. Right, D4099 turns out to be 6.67 Ang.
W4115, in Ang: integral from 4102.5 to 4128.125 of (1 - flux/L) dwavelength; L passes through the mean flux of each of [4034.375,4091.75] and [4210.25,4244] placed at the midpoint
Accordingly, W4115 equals 6.5 Ang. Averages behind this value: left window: 32.8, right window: 26.1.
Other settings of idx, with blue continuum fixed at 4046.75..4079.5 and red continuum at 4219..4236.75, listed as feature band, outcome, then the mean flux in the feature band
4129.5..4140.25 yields 0.312 mag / 21.1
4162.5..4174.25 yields 0.197 mag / 22.8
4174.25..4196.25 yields 0.186 mag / 22.7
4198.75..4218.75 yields 0.126 mag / 23.6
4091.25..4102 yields 0.237 mag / 23.3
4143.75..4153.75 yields 0.258 mag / 21.9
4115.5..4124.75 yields 0.229 mag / 23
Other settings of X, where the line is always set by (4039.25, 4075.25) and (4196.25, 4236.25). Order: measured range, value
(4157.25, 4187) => 0.21 mag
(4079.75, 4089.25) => 0.27 mag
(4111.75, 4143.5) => 0.31 mag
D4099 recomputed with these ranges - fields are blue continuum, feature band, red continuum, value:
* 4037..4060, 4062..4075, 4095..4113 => 2.59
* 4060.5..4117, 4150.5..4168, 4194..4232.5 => 2.01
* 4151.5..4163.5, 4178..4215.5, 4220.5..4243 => 1.57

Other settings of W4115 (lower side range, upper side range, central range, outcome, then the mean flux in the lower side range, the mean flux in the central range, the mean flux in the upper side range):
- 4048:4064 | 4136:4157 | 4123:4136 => 1.03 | 32.3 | 21.9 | 21.8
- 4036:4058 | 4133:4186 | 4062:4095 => 9.29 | 41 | 25.6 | 21.9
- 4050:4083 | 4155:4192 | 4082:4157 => 7.71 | 28.3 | 22.7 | 22.2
